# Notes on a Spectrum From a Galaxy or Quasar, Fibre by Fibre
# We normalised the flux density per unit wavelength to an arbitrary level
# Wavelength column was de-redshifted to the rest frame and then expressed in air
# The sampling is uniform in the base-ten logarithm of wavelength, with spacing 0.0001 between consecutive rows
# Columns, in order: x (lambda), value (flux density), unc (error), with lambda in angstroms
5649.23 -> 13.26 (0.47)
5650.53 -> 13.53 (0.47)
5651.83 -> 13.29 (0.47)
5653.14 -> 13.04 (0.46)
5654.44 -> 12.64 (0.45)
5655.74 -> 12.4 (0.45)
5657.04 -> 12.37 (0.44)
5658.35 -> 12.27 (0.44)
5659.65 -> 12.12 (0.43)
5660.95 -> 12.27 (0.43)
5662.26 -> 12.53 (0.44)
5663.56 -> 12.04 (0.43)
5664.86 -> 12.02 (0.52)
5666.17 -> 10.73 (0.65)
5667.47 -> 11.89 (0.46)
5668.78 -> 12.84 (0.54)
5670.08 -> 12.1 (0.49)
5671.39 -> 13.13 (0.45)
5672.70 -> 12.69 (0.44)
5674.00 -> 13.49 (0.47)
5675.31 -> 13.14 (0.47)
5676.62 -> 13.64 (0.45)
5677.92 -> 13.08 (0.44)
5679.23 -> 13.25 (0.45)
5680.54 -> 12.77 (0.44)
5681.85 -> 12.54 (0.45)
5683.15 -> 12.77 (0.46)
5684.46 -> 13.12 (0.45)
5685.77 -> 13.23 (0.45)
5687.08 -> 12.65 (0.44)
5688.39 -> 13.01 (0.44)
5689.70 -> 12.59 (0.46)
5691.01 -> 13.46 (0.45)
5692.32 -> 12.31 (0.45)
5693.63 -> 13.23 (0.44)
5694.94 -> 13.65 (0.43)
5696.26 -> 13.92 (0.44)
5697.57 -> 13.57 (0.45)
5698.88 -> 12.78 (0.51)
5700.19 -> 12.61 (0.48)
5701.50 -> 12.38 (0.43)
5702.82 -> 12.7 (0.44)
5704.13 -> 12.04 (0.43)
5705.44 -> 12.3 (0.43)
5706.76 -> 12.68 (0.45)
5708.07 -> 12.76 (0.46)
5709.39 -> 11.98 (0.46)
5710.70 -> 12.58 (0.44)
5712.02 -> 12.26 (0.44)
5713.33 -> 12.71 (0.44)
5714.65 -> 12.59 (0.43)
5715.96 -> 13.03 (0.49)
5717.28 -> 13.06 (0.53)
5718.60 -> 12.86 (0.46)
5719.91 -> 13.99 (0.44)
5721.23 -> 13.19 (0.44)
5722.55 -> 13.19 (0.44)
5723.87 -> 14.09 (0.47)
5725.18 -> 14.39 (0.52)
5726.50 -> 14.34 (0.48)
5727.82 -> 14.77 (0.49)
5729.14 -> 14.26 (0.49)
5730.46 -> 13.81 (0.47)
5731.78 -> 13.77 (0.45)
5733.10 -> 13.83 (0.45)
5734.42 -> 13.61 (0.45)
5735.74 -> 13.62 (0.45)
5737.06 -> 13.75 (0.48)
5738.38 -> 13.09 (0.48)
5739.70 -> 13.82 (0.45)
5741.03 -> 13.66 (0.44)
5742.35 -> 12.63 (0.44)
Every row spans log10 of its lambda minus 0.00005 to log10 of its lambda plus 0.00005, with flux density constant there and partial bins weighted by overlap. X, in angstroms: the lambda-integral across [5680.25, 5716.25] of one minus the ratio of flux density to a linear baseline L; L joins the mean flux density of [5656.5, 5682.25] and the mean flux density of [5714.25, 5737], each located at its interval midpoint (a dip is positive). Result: 0.91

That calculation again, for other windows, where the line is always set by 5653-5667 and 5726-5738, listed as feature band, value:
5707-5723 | 0.82 angstroms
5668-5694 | -0.50 angstroms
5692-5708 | 0.37 angstroms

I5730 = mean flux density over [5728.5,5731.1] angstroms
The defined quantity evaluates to 14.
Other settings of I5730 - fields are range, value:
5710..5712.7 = 12.4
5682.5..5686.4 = 13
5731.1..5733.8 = 13.8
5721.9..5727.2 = 14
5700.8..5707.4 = 12.4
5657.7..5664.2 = 12.3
